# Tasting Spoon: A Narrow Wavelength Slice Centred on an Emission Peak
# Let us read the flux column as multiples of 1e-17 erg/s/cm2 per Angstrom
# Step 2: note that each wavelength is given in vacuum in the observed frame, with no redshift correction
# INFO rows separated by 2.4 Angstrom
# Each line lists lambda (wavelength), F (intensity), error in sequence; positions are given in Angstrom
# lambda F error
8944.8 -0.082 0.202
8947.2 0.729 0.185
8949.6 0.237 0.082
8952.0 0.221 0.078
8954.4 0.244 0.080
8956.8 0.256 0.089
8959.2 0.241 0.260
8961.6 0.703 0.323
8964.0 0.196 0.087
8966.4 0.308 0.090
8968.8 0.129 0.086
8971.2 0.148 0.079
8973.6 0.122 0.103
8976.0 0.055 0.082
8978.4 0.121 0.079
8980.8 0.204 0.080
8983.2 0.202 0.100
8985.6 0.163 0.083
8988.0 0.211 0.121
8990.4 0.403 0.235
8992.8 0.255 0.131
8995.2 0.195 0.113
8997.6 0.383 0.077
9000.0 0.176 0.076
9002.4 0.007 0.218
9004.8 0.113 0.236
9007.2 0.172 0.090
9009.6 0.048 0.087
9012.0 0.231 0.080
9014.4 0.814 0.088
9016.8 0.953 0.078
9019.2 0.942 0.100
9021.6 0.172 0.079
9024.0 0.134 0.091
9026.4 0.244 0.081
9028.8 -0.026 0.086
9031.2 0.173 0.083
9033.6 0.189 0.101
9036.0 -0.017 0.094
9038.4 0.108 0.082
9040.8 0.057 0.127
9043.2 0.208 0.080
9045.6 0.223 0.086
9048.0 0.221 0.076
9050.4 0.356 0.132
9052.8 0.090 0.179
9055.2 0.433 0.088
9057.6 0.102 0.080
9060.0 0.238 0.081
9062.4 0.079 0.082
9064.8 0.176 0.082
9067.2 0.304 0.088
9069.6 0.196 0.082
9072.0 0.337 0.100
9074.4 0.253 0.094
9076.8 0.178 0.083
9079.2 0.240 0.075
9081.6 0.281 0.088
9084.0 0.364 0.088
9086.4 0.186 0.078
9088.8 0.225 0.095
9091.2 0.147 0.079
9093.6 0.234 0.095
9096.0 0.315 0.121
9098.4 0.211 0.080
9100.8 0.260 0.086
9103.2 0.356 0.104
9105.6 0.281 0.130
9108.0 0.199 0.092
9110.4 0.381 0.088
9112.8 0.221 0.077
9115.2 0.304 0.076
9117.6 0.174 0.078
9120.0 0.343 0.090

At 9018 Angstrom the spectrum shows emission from H-beta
